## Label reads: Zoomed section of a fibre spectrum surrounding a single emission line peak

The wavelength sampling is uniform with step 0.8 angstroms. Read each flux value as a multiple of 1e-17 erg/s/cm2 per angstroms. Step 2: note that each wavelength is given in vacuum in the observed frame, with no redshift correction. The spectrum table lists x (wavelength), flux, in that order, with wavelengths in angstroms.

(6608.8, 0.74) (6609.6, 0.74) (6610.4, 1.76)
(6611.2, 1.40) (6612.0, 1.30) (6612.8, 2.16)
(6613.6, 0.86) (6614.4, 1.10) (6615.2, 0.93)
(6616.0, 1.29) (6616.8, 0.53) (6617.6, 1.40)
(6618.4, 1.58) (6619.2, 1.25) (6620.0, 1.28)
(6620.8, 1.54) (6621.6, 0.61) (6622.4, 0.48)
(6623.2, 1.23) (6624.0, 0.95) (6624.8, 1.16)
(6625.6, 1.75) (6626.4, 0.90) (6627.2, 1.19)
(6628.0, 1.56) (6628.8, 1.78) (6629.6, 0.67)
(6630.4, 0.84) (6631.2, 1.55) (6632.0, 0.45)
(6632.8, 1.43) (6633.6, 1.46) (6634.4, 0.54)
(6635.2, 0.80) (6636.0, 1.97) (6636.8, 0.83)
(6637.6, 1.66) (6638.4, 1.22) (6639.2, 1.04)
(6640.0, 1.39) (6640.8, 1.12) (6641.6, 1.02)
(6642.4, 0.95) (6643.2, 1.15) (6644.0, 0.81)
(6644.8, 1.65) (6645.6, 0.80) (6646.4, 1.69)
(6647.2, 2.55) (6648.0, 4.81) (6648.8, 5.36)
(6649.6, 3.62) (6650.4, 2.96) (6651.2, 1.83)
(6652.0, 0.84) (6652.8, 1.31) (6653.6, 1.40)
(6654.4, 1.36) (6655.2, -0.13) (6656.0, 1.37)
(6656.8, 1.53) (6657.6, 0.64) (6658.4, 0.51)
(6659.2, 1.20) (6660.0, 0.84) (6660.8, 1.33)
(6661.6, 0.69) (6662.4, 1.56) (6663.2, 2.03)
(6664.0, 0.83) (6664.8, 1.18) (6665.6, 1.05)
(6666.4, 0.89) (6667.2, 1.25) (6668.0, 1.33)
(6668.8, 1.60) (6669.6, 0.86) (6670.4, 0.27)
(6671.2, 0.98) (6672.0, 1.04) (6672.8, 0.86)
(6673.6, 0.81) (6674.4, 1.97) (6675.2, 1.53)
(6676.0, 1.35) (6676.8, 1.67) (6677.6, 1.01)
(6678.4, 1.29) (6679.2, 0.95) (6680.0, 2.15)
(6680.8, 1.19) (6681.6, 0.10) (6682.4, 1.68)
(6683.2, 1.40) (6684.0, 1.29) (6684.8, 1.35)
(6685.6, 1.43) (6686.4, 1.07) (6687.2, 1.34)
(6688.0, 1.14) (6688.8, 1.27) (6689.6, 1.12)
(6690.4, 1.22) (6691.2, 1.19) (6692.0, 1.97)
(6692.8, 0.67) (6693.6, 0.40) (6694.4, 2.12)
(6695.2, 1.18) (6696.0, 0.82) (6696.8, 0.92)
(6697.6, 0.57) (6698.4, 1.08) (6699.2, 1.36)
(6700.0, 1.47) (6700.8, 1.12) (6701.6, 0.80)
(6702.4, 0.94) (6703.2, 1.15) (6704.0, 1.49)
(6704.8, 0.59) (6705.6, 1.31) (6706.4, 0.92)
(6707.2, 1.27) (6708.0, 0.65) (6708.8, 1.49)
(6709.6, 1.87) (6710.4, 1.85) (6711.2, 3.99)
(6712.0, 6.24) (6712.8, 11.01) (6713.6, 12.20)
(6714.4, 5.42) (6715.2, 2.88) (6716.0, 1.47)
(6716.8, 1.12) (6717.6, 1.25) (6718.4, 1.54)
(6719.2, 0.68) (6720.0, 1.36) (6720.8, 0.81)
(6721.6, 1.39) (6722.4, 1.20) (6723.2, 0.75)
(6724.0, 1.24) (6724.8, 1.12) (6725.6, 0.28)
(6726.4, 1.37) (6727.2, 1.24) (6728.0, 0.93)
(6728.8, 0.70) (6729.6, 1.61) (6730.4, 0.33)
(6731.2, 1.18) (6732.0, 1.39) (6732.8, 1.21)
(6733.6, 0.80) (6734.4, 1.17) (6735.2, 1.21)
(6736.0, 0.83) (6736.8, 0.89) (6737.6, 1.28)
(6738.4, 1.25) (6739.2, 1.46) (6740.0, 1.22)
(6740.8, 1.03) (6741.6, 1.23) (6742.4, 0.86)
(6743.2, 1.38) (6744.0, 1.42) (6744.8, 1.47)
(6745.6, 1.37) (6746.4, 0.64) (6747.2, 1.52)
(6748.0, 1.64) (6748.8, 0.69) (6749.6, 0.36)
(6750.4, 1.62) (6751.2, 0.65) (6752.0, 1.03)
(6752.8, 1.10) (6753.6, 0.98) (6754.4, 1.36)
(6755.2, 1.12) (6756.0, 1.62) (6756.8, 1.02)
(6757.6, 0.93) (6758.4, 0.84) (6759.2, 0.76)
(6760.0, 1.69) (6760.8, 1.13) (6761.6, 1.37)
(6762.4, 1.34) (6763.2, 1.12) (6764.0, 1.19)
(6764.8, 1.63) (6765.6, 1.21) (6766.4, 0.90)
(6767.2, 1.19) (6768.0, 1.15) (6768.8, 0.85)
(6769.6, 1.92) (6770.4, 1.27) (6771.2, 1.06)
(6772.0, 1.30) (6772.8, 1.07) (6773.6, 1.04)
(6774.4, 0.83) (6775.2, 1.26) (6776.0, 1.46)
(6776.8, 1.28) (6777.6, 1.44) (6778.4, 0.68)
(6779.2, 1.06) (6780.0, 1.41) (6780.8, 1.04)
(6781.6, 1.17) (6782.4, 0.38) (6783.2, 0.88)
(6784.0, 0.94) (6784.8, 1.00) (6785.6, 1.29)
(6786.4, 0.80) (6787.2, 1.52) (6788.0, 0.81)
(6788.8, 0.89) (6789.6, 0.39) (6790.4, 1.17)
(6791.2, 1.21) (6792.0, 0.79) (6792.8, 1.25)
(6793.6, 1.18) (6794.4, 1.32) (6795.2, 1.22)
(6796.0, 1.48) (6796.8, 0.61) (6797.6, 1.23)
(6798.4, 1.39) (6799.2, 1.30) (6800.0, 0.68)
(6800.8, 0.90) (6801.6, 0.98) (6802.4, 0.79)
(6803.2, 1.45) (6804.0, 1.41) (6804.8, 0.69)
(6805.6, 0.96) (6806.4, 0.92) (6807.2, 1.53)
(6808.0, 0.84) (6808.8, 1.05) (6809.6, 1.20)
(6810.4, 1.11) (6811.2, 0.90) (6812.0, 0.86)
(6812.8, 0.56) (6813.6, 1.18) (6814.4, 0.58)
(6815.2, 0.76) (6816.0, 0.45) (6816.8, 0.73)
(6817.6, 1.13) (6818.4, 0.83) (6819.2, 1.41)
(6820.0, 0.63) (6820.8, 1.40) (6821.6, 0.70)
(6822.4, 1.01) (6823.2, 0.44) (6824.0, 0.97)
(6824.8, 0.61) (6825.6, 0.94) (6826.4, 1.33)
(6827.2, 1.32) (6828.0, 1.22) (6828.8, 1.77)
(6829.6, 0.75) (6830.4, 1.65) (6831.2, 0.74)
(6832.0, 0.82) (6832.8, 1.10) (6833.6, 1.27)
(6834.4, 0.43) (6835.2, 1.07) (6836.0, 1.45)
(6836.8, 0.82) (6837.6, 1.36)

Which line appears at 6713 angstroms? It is [O III]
